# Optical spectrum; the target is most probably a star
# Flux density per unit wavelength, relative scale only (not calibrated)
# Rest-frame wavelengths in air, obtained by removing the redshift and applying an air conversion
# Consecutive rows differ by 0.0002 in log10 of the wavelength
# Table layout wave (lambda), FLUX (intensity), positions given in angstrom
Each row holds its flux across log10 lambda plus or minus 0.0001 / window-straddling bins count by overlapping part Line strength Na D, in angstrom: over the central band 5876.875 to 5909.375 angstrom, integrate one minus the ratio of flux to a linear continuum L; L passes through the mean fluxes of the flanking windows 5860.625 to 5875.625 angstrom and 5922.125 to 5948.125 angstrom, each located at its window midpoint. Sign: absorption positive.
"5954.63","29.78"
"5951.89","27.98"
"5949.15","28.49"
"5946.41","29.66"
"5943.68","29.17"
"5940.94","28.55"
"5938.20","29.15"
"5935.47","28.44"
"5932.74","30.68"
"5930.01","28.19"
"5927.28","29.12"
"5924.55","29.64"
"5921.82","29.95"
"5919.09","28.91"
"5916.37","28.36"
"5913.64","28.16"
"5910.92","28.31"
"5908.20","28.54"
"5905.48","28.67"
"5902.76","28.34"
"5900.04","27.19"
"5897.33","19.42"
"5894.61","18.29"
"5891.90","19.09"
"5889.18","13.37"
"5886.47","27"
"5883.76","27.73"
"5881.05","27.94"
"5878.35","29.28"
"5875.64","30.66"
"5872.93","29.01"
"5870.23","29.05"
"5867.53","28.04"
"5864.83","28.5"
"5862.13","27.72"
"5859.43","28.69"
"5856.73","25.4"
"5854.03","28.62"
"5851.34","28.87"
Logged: 4.8 angstrom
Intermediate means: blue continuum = 28.7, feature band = 24.6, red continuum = 29.2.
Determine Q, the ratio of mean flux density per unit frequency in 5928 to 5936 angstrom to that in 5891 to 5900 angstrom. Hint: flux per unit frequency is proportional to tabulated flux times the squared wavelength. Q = 1.47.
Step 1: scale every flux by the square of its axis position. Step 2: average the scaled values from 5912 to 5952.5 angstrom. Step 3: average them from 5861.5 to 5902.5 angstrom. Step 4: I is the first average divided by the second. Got 1.16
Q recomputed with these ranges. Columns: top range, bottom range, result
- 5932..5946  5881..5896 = 1.37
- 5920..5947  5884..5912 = 1.24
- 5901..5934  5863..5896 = 1.14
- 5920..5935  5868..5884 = 1.03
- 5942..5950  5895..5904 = 1.22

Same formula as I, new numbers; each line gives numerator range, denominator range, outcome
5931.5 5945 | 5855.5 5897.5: 1.16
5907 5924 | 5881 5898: 1.35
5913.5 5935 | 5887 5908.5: 1.29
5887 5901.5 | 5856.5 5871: 0.72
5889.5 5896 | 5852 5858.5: 0.66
